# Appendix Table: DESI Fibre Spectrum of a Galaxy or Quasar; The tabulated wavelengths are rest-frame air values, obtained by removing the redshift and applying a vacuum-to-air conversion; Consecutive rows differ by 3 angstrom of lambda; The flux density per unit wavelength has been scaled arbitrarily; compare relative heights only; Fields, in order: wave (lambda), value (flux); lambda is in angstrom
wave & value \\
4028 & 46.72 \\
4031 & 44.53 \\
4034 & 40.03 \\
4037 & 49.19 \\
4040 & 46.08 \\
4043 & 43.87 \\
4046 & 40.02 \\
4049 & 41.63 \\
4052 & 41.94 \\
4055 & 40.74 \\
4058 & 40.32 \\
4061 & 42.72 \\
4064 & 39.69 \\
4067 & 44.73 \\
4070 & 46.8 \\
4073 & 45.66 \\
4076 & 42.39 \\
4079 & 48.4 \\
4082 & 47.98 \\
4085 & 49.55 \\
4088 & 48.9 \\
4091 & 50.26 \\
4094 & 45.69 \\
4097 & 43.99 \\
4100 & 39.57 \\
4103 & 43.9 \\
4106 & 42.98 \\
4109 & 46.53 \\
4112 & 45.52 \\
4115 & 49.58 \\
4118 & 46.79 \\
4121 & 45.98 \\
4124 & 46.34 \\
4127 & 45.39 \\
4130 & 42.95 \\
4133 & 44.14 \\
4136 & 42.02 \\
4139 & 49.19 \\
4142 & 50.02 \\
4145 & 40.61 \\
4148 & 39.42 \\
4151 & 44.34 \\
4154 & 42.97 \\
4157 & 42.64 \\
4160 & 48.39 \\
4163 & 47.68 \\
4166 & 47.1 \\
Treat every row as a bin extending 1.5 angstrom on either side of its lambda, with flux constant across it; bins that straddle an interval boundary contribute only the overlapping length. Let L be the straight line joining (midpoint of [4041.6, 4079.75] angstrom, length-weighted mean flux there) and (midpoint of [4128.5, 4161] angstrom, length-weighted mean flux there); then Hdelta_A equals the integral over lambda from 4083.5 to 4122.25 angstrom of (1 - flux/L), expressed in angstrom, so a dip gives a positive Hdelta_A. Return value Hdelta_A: -2.3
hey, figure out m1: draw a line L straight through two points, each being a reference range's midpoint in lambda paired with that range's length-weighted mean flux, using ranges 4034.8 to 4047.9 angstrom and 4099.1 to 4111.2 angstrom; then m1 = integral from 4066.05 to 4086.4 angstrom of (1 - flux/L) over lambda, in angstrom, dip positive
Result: -1.19 angstrom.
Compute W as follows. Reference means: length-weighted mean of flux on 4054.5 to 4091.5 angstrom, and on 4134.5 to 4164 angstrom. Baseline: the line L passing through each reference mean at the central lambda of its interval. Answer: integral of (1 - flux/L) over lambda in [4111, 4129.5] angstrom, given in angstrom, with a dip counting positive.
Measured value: -0.6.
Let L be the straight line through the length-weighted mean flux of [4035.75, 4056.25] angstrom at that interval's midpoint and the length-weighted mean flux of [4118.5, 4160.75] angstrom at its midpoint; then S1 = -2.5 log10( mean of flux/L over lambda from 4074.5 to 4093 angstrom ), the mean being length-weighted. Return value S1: -0.10 mag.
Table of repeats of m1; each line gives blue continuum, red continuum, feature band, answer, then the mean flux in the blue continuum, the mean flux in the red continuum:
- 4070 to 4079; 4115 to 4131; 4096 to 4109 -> 0.75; 45.2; 46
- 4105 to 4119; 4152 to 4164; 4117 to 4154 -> 0.93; 46.4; 45.3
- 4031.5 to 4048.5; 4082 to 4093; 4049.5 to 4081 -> 2.23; 43.7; 49.2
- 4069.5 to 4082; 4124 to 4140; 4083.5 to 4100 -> -0.47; 46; 44.7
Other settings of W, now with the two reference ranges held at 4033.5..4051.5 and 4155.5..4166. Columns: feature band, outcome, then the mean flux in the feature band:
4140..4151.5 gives 0.6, 43.8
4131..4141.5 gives 0.1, 45.5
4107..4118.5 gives -0.4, 47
